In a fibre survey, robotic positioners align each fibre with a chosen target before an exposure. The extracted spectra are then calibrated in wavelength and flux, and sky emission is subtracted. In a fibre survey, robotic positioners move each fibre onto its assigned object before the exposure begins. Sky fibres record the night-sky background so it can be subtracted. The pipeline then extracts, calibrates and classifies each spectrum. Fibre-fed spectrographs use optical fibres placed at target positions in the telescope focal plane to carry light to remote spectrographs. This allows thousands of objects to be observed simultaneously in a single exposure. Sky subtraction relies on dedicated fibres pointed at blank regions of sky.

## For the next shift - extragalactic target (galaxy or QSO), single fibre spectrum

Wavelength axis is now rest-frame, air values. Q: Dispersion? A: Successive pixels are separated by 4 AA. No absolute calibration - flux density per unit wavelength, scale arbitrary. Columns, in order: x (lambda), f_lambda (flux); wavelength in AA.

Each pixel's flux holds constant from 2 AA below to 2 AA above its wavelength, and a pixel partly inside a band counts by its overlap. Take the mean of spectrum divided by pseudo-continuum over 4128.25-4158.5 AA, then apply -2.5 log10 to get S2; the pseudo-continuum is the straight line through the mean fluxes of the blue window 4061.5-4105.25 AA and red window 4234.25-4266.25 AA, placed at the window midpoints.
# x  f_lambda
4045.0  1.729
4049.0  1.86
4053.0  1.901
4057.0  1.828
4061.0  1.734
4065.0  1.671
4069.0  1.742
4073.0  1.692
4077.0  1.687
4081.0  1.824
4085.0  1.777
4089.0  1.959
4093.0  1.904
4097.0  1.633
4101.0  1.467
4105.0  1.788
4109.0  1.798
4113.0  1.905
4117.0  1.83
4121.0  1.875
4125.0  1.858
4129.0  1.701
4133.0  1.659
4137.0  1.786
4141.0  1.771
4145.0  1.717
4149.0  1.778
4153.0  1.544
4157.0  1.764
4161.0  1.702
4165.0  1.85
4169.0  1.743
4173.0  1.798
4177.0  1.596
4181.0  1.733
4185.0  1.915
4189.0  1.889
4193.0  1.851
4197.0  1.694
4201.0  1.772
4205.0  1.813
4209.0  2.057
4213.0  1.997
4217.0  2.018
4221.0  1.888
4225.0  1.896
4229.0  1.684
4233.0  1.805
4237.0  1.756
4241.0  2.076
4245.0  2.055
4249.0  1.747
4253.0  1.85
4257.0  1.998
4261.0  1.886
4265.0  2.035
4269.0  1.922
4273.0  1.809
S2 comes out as 0.05 mag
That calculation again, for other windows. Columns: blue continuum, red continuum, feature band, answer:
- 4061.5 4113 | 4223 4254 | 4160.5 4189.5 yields 0.02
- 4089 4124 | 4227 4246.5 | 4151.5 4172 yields 0.06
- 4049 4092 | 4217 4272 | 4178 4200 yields 0.03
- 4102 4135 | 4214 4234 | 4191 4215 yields -0.01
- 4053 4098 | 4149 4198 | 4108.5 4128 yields -0.05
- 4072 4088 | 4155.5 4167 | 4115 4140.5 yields -0.01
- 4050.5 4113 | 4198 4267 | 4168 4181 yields 0.08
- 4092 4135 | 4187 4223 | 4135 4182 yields 0.06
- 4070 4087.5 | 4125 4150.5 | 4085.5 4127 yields -0.03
